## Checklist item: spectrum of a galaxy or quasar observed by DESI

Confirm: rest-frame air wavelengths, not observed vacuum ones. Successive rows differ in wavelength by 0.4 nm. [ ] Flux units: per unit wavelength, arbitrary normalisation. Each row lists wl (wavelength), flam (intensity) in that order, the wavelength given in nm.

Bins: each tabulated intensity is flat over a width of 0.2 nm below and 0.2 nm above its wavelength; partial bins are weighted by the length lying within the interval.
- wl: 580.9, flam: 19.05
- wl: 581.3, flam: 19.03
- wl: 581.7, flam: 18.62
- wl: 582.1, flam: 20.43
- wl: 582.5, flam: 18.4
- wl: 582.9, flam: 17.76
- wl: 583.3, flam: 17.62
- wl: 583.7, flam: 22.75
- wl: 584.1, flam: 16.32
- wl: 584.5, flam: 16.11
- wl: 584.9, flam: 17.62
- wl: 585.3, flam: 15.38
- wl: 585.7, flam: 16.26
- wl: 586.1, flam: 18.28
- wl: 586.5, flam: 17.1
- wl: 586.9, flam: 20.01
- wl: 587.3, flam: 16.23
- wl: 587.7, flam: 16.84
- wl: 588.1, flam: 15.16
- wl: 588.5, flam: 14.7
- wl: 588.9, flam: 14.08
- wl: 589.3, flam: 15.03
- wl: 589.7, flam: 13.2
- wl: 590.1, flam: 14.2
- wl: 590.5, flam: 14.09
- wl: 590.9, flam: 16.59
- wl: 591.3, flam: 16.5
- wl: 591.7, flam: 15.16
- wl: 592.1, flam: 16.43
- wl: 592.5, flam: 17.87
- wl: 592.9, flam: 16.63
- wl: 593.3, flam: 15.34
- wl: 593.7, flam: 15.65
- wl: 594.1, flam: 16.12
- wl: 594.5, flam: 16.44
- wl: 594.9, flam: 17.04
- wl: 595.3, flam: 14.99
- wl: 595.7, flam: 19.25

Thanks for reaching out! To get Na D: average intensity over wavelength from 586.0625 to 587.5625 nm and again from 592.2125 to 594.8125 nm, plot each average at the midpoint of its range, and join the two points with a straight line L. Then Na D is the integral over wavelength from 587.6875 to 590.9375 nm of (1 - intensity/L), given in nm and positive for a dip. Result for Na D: 0.49 nm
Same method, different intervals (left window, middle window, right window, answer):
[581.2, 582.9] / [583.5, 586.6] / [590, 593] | 0.09 nm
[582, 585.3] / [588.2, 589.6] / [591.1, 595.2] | 0.21 nm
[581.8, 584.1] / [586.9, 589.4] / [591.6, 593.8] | 0.27 nm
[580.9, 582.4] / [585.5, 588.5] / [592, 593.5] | 0.17 nm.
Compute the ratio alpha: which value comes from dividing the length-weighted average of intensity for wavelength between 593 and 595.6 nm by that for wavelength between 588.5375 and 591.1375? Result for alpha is 1.10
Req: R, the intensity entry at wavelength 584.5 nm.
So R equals 16.11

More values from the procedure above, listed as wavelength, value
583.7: 22.75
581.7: 18.62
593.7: 15.65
